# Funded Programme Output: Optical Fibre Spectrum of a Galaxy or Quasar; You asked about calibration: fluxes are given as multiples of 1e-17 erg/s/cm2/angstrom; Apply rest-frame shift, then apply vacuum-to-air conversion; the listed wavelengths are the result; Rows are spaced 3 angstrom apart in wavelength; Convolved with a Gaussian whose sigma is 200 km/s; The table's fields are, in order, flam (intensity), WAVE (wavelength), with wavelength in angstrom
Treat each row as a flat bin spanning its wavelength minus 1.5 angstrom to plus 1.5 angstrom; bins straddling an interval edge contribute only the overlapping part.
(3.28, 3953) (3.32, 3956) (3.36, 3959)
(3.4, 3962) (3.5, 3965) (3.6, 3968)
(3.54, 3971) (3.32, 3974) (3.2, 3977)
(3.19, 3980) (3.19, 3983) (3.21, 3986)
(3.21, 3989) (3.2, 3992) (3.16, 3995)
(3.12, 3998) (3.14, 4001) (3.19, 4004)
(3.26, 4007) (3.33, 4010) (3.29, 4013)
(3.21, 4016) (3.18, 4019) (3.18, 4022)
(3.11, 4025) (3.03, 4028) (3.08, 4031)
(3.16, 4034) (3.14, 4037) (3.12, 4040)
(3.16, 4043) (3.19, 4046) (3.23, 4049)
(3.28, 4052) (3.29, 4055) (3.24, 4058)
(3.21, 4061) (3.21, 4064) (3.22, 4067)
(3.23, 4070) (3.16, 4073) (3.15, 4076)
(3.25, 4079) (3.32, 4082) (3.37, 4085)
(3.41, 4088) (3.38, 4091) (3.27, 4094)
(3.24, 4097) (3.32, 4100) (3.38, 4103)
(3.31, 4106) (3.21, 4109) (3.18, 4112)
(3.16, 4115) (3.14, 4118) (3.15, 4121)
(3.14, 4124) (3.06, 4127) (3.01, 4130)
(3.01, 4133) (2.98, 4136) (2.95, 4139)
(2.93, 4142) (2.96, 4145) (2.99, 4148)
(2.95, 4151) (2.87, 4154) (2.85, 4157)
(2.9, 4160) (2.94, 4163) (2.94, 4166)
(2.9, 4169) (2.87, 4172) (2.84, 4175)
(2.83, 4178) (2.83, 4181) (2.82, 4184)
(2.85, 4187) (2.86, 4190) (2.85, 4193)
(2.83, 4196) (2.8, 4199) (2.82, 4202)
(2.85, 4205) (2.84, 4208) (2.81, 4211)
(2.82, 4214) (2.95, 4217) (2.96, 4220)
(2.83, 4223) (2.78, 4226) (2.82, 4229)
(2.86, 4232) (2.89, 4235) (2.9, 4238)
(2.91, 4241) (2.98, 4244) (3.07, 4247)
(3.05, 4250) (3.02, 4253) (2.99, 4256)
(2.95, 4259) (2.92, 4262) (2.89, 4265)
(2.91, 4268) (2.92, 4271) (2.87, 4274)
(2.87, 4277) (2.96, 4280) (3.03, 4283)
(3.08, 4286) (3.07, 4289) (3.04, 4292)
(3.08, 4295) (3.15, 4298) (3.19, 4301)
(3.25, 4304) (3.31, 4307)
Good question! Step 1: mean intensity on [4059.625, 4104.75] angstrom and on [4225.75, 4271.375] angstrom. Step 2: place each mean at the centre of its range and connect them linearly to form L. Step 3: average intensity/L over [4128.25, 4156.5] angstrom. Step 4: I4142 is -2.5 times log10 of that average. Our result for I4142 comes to 0.07 mag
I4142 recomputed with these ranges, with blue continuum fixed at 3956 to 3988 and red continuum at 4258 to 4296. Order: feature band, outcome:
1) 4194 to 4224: 0.07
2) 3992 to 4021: 0.03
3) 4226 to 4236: 0.07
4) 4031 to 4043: 0.04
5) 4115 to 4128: 0.01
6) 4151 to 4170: 0.08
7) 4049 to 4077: 0.00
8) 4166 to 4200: 0.09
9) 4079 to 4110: -0.04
